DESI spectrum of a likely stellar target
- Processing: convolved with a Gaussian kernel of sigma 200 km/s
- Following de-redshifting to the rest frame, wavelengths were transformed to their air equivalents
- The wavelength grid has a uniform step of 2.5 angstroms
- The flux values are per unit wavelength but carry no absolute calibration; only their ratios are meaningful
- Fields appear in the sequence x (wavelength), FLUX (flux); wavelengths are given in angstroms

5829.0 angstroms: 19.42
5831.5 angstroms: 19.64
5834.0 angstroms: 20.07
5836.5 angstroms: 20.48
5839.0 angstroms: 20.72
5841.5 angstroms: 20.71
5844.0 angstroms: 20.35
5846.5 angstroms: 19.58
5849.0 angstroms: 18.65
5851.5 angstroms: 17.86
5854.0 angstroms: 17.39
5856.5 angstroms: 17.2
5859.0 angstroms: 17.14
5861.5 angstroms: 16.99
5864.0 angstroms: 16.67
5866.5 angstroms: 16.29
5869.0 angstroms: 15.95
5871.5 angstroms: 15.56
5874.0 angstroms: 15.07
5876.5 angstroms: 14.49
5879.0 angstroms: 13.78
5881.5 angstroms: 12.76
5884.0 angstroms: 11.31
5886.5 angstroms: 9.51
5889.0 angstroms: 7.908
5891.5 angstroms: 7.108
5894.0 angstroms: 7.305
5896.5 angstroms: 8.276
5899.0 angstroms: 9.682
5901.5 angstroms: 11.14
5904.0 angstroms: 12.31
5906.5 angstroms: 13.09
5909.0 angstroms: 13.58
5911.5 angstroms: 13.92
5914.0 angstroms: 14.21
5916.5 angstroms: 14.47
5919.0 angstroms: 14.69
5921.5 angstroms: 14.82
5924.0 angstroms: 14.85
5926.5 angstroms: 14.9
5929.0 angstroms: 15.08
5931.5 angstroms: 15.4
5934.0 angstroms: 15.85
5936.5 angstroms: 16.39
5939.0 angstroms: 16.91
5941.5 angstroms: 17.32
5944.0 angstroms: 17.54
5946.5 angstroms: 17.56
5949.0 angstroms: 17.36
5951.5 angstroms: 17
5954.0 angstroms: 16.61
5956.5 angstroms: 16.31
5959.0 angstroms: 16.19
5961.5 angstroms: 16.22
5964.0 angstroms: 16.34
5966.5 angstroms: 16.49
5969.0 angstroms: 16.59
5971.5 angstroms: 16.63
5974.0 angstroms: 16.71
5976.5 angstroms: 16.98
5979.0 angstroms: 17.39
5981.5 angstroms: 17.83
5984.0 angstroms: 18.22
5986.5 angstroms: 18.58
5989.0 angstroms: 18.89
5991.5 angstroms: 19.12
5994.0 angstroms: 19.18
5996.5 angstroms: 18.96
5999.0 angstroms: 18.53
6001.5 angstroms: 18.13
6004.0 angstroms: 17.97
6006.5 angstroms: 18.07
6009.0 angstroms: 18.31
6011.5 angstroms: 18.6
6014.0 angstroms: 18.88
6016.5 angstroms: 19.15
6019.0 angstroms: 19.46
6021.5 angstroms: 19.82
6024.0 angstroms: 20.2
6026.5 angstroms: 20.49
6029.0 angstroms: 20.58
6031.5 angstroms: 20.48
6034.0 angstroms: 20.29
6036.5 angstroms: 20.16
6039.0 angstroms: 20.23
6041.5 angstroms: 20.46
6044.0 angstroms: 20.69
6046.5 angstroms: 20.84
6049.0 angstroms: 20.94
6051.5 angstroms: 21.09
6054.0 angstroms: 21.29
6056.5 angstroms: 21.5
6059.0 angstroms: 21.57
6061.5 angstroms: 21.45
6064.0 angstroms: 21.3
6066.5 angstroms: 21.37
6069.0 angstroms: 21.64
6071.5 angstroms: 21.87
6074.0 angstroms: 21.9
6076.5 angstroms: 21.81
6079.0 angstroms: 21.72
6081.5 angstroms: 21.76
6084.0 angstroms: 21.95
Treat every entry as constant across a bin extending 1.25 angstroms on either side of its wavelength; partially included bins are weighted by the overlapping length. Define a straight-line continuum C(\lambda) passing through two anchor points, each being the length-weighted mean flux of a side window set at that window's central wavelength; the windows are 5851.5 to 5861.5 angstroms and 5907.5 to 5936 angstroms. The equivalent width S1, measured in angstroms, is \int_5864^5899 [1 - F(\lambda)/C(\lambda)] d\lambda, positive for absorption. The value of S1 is 9.3 angstroms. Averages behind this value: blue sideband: 17.3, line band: 12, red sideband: 14.7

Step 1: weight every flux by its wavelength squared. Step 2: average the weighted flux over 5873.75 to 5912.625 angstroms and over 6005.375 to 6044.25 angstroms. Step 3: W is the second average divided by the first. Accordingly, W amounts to 1.84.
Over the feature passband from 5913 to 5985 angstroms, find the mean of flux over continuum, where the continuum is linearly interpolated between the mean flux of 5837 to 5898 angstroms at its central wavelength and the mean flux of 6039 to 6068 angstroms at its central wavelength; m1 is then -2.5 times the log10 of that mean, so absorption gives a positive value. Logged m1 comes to 0.09 mag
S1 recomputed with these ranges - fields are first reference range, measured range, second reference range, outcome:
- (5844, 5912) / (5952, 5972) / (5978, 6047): 0.9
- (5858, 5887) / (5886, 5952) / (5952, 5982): 8.9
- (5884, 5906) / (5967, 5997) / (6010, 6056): -3.0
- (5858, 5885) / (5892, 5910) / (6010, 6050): 6.1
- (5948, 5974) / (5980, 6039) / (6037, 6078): -0.7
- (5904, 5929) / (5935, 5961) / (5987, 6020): -1.7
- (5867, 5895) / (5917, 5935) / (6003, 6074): -0.8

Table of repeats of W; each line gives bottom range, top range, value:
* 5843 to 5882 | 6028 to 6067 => 1.33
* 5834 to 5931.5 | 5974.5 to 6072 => 1.41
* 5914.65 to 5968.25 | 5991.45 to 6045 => 1.24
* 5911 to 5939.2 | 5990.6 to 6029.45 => 1.30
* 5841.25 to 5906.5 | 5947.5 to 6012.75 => 1.29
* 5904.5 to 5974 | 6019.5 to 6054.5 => 1.34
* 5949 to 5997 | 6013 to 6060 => 1.20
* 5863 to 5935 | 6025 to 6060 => 1.66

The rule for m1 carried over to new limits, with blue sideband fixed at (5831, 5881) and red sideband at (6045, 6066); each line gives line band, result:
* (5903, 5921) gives 0.33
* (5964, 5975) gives 0.19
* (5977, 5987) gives 0.12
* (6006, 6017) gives 0.10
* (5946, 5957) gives 0.14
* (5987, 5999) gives 0.06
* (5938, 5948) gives 0.11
